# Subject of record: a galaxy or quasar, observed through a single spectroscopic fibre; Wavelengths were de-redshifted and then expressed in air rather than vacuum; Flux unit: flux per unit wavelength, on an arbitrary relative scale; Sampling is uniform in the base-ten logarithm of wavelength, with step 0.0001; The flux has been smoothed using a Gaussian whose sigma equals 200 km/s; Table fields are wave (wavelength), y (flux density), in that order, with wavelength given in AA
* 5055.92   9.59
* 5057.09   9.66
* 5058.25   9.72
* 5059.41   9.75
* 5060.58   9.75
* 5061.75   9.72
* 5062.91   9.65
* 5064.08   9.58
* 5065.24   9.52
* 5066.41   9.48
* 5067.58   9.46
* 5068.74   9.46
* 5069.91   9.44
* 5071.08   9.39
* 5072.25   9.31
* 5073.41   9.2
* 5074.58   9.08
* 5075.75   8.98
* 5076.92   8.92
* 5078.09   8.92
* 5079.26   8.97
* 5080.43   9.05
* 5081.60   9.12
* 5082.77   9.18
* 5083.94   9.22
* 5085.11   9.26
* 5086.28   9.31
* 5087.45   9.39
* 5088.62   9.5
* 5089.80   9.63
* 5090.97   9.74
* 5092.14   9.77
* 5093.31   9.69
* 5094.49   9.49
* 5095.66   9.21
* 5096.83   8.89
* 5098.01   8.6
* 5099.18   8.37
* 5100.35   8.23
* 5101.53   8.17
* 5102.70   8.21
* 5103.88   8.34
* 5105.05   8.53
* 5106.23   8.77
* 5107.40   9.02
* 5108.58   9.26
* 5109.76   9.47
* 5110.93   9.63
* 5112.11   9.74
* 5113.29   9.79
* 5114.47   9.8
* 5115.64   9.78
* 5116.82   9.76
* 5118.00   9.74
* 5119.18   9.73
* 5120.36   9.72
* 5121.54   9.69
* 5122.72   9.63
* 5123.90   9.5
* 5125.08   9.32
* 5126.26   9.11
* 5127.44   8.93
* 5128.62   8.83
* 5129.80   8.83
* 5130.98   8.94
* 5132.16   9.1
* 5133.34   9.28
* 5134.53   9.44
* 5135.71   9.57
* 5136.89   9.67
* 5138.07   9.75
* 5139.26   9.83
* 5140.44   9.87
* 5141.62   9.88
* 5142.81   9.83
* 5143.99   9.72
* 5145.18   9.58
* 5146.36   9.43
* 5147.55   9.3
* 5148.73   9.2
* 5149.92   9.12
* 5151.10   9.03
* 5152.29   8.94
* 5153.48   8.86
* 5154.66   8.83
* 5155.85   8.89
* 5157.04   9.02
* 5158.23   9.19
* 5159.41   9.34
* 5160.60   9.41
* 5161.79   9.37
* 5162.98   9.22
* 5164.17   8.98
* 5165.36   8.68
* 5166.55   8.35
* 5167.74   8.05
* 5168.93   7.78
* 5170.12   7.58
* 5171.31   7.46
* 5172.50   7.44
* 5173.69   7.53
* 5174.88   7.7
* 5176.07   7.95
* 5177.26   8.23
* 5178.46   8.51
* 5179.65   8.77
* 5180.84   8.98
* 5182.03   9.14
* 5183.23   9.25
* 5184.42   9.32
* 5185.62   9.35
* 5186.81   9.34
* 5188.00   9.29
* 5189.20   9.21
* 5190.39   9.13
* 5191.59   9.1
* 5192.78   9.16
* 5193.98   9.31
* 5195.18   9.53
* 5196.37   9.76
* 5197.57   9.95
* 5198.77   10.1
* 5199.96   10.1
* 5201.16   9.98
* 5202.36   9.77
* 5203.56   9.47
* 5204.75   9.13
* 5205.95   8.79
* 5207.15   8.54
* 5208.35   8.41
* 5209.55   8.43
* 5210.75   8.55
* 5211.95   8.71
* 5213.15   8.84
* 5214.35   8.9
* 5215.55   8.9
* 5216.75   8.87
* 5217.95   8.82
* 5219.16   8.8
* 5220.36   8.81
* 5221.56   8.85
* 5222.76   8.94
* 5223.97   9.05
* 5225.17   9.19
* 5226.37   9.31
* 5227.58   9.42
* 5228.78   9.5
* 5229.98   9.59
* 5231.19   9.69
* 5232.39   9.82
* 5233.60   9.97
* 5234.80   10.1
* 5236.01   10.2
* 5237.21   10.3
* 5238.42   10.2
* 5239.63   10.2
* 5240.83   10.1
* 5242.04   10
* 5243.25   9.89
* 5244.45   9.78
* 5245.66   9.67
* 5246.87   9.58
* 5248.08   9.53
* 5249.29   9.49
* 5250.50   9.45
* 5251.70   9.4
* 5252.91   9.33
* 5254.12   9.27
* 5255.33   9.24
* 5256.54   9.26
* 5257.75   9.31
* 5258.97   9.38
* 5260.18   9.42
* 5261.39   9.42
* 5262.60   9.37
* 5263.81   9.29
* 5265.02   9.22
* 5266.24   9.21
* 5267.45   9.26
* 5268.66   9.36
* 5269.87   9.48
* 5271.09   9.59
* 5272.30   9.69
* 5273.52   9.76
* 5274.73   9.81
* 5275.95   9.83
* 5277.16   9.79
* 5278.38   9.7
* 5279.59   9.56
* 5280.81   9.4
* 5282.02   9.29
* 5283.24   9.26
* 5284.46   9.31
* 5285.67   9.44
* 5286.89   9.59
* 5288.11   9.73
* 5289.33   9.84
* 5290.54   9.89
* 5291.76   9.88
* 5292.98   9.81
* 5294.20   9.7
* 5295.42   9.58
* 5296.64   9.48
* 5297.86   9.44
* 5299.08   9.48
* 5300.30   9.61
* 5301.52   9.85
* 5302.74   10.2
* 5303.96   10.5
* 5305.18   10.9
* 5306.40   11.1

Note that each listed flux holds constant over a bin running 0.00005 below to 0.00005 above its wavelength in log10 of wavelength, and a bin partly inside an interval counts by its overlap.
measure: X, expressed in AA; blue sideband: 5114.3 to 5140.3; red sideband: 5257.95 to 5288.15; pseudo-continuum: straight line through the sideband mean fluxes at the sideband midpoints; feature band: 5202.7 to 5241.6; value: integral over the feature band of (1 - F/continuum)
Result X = 0.82 AA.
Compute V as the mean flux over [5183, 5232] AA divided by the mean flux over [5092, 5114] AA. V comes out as 1.02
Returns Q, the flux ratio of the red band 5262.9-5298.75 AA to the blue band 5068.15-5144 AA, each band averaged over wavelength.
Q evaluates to 1.03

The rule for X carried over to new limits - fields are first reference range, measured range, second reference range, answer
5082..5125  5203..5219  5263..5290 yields 1.07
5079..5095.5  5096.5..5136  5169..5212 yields 0.34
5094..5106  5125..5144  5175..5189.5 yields -1.46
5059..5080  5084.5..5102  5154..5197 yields 0.14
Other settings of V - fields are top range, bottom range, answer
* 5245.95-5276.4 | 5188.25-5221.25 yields 1.03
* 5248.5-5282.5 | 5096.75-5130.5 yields 1.03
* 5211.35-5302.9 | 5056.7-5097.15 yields 1.01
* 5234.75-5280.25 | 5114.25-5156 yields 1.02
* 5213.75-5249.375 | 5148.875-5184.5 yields 1.10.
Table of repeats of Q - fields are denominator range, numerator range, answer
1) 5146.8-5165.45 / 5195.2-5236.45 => 1.02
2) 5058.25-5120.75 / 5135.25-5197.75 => 0.97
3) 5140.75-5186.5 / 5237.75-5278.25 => 1.08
